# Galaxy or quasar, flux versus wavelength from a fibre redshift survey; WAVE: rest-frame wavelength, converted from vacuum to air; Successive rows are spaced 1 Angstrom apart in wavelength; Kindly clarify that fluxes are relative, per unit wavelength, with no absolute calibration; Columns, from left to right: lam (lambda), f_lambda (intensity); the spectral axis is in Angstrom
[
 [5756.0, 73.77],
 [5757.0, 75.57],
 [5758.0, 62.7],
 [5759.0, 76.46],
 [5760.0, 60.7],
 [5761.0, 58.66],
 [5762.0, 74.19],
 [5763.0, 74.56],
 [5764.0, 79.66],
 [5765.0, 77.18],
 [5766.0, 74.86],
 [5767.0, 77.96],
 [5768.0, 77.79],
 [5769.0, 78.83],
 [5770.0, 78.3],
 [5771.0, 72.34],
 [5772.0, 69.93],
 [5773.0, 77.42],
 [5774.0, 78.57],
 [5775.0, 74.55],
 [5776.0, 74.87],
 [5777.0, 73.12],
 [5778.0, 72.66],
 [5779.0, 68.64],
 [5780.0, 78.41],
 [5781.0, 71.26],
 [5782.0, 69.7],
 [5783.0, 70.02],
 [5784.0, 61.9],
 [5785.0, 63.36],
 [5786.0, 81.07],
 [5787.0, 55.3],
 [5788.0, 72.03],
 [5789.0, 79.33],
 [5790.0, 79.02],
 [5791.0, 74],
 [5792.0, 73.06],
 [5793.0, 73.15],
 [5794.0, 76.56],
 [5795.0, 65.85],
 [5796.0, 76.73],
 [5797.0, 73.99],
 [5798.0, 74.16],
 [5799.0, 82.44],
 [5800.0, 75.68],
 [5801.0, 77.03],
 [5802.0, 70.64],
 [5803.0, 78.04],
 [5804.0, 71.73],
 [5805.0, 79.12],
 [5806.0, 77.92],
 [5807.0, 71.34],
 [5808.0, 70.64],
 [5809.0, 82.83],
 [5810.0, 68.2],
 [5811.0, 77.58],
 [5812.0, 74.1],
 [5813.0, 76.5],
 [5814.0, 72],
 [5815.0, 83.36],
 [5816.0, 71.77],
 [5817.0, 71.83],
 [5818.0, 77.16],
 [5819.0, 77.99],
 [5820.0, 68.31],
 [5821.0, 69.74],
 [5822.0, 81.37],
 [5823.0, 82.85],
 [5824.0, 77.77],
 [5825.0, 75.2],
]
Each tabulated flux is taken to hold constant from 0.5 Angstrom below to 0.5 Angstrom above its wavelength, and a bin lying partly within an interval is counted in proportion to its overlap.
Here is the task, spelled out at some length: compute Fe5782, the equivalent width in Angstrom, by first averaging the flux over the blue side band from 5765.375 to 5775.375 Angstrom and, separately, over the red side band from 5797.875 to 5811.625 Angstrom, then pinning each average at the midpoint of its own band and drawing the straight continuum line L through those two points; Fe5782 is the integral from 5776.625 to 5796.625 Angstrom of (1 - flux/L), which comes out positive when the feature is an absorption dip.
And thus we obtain 1.1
